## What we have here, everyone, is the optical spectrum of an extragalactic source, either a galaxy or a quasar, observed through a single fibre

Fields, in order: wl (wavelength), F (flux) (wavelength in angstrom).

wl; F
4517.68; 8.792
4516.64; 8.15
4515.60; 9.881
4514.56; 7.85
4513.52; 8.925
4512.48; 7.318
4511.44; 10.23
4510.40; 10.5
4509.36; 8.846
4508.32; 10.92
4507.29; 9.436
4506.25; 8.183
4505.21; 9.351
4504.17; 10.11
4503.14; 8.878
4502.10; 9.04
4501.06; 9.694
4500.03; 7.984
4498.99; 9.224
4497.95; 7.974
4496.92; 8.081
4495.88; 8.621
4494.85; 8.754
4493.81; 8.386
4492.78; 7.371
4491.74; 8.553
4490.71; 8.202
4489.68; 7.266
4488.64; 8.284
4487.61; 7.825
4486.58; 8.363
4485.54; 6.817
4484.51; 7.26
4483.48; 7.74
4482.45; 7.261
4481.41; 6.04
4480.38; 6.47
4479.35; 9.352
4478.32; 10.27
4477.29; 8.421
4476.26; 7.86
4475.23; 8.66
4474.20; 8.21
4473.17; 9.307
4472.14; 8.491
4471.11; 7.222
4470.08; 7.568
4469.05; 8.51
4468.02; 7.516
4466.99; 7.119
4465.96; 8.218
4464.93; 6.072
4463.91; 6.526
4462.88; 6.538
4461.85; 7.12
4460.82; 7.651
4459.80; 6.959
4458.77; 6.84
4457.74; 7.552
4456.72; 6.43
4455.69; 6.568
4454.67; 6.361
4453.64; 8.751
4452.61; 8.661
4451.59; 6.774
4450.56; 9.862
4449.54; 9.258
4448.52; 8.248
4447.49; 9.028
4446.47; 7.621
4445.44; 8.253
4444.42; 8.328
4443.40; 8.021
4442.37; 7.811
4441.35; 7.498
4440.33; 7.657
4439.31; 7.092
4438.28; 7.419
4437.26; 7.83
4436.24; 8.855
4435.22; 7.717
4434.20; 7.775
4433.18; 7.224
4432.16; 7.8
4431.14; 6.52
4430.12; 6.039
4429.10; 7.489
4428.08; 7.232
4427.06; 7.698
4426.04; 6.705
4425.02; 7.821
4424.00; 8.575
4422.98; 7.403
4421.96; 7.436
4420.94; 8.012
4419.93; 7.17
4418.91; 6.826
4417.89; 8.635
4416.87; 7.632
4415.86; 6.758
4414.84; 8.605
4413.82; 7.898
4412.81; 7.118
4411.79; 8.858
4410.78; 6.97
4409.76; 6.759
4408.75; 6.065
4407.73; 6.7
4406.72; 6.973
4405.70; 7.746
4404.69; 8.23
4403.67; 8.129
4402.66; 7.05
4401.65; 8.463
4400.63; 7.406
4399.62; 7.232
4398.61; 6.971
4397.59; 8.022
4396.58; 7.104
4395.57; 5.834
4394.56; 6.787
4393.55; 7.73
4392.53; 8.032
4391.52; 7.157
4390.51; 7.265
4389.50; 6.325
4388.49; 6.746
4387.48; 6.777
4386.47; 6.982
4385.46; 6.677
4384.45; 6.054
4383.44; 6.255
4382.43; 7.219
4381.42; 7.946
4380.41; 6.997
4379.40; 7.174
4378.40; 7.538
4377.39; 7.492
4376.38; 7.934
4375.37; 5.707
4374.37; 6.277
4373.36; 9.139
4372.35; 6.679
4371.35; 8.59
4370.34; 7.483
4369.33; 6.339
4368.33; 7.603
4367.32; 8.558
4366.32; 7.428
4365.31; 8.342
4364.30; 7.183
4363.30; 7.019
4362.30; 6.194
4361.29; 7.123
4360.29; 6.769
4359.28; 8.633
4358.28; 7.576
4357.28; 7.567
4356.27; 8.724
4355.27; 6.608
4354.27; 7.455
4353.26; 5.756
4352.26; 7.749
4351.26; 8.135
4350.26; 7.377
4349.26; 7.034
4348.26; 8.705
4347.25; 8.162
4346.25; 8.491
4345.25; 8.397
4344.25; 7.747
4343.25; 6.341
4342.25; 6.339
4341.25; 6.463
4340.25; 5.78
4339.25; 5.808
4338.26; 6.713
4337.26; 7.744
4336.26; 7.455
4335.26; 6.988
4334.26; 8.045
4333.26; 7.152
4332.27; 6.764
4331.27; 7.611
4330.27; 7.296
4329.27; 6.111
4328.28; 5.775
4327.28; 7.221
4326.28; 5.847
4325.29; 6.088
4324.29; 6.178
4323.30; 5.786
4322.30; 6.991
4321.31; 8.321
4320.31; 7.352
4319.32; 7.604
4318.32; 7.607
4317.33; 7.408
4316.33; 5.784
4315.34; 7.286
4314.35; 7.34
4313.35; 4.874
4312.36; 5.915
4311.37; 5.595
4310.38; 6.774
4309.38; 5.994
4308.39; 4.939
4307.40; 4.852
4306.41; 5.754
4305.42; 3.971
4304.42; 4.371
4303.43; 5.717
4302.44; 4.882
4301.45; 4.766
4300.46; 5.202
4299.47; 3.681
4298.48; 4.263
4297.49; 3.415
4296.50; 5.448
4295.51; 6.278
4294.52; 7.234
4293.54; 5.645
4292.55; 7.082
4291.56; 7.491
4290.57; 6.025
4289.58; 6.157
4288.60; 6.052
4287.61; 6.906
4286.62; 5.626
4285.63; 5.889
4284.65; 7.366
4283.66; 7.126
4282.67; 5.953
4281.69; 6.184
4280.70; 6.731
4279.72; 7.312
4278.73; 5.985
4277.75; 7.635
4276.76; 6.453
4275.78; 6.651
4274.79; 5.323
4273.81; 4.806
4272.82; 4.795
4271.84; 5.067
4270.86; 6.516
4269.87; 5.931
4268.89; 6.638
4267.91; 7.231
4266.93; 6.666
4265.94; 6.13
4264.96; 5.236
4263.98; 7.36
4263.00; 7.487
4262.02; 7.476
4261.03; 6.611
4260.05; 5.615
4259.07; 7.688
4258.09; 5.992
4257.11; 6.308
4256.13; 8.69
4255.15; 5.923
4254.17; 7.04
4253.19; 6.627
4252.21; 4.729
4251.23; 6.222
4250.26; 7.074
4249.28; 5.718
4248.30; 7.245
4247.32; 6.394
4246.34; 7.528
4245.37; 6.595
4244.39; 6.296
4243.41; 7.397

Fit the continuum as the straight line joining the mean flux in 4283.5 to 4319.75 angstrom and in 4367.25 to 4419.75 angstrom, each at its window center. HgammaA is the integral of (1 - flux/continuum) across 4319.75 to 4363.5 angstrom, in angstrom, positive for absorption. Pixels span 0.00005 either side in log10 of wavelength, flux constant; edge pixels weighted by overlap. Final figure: -4.2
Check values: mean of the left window 5.89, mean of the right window 7.29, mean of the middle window 7.13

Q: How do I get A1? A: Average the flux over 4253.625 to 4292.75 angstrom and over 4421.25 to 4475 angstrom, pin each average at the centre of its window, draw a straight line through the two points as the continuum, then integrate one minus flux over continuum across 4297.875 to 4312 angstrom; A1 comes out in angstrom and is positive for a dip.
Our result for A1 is 3.5 angstrom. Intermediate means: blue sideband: 6.47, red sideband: 7.64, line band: 5.05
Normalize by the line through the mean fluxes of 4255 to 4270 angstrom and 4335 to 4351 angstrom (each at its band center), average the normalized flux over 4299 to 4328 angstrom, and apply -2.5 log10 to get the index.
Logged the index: 0.18 mag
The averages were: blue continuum 6.72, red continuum 7.24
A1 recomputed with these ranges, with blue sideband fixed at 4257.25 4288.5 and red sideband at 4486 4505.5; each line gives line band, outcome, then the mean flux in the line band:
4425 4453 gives 0.6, 7.79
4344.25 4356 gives -0.9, 7.65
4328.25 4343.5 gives 0.4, 6.81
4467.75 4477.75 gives 0.1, 8.19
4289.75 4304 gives 2.4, 5.52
